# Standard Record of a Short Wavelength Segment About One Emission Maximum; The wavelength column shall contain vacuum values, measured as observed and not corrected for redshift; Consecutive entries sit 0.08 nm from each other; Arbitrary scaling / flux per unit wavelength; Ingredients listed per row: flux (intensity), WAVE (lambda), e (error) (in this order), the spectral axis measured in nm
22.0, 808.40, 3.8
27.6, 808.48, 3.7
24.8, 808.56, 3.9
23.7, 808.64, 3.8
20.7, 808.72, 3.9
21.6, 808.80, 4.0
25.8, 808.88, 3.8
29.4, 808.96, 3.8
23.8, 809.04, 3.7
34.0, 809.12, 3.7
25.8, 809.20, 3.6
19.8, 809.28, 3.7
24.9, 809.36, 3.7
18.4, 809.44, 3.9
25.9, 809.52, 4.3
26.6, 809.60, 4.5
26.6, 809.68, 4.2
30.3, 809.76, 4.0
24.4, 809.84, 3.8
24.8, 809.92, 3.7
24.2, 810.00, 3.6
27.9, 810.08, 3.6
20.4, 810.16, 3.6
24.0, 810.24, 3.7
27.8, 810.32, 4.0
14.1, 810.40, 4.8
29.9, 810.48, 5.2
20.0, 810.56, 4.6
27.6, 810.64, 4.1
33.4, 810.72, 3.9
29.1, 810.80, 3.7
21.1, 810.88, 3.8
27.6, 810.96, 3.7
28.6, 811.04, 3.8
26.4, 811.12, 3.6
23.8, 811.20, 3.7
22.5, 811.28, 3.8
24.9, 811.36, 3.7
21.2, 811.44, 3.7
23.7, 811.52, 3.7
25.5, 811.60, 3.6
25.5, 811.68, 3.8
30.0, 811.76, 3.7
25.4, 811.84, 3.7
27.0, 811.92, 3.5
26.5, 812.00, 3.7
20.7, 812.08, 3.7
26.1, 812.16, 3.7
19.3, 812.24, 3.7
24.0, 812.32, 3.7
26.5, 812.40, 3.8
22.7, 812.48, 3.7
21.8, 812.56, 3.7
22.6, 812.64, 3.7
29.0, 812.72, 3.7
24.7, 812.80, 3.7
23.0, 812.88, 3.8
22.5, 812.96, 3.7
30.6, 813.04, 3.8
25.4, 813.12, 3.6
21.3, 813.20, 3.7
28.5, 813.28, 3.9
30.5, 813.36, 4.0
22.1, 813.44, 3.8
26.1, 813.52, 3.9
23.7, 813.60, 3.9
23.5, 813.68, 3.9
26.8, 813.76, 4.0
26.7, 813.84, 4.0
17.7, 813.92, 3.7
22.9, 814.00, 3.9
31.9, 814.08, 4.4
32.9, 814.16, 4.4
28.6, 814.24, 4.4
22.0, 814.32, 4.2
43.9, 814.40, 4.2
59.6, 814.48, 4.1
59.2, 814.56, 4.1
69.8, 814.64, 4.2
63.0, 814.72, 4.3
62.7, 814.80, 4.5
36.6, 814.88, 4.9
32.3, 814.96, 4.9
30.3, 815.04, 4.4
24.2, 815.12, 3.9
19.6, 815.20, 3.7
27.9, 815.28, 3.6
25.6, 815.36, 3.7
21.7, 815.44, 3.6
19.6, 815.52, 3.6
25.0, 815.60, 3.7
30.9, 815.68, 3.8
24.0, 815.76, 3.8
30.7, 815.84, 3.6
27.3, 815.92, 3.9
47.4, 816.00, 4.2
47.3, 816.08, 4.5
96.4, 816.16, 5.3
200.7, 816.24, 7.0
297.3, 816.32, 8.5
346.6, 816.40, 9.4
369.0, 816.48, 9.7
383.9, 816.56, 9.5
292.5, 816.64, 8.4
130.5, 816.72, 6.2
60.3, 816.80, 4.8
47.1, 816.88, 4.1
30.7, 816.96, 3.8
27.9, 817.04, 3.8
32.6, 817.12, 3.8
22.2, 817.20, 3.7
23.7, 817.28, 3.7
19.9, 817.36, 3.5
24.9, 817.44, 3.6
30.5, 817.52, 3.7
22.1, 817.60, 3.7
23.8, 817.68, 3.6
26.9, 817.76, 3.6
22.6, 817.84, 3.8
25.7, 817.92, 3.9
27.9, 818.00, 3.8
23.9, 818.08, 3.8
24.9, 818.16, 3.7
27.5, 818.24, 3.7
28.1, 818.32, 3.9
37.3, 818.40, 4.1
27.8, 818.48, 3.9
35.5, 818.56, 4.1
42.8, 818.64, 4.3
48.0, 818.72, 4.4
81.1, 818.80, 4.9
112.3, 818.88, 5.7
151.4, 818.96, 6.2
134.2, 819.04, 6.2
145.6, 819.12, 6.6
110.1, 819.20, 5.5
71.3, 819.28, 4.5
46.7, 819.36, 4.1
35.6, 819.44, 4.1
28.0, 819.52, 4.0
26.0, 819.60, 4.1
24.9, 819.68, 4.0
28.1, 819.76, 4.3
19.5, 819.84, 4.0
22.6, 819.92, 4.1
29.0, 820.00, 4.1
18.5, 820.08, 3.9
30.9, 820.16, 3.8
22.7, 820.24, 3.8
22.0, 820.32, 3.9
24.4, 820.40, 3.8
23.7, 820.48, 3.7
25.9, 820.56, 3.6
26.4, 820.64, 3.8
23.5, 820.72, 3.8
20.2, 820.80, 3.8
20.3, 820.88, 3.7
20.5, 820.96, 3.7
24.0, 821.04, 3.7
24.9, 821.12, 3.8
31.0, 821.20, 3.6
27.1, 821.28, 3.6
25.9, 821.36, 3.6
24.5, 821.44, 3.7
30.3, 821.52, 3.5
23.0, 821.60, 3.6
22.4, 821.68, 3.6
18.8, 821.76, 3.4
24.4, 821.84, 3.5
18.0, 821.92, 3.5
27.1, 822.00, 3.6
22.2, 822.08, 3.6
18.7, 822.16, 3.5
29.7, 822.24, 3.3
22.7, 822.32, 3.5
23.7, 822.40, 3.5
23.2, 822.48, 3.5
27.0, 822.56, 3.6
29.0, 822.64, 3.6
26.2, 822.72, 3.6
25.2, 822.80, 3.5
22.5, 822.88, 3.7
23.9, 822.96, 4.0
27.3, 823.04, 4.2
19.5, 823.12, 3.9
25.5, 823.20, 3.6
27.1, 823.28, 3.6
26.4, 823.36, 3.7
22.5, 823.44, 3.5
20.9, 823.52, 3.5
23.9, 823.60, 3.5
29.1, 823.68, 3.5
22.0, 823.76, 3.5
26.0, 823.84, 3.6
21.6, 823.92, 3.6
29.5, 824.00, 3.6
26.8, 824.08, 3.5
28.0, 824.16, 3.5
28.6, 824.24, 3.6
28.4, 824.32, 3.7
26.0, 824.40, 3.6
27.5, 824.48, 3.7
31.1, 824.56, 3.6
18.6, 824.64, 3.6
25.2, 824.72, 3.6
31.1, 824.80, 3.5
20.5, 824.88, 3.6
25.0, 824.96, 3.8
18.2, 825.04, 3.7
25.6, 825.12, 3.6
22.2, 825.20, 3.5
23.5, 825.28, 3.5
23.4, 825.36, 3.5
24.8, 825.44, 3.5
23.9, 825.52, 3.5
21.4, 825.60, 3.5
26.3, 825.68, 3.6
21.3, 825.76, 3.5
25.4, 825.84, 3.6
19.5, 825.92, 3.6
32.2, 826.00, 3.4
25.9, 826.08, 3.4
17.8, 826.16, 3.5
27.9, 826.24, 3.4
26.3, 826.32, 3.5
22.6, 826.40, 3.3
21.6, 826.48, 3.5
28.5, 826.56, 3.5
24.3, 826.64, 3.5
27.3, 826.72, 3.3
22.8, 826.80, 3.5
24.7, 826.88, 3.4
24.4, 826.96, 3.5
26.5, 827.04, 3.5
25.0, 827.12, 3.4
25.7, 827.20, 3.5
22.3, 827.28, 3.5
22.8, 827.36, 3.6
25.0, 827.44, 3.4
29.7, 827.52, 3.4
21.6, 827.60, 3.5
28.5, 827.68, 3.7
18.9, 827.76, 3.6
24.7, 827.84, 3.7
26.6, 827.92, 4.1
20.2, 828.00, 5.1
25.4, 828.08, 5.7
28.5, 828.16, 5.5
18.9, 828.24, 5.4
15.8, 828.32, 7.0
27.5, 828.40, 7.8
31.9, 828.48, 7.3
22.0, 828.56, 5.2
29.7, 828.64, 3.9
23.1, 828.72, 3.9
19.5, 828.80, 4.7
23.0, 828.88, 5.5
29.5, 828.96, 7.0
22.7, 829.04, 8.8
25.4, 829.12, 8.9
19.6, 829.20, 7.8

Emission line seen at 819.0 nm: [N II]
